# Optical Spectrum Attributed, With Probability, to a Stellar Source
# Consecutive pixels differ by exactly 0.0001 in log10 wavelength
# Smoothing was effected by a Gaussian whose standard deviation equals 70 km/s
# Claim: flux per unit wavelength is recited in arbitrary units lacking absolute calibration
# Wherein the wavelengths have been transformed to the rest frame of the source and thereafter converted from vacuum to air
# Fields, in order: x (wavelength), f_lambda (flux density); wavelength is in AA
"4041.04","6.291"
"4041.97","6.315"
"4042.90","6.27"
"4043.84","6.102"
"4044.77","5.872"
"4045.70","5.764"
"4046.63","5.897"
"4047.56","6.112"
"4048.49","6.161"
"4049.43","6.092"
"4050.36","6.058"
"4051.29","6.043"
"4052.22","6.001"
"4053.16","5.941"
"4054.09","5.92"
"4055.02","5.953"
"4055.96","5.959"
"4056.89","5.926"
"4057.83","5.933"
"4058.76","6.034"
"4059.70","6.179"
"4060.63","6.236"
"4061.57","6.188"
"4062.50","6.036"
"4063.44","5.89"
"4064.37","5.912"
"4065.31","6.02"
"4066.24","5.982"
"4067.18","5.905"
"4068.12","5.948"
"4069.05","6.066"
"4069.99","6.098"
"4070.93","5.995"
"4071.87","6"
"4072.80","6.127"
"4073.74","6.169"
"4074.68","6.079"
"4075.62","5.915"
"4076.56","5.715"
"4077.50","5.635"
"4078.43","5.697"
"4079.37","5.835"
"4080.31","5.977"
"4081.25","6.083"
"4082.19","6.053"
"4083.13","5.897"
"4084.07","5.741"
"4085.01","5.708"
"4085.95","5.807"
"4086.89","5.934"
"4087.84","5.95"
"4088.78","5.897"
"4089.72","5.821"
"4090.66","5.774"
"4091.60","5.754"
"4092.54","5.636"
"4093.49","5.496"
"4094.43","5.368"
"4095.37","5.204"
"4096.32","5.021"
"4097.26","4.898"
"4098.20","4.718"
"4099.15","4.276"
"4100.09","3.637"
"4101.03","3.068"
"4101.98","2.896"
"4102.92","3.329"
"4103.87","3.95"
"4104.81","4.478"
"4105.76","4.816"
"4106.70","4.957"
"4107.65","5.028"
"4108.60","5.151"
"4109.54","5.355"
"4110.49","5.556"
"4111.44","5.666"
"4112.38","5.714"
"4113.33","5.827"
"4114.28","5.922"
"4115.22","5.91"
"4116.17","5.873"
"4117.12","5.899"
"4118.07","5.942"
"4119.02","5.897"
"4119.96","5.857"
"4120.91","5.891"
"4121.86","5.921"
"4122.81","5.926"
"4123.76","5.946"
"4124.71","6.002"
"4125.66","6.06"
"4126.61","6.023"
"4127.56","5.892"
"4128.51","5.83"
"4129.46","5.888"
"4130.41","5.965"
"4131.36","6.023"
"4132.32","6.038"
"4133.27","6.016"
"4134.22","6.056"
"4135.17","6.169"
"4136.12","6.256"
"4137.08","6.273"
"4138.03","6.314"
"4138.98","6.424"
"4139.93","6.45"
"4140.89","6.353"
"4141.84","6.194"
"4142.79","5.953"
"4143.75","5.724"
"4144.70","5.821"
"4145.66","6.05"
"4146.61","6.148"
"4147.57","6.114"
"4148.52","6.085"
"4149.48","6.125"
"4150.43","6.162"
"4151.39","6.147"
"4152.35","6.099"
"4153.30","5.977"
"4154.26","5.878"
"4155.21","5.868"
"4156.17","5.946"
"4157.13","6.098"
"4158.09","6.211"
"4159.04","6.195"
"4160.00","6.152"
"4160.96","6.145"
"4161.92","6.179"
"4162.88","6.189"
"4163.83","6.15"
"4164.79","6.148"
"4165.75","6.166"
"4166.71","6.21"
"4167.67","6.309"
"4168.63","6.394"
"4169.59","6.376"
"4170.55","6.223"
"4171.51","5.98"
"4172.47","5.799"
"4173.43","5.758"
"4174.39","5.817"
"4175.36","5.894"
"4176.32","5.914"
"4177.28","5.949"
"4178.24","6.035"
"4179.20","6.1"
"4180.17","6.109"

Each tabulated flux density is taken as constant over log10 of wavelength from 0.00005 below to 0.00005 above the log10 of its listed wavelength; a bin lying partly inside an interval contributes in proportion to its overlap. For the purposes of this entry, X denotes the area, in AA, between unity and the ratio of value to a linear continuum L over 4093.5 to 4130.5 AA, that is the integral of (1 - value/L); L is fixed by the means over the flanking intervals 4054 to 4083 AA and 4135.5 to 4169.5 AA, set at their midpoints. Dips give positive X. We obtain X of 4.88 AA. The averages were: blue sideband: 5.98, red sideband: 6.14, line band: 5.27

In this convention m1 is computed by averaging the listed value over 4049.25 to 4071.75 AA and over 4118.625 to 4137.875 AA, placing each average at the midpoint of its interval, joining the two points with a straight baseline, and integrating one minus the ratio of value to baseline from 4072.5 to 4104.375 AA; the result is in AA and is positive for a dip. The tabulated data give 3.7 AA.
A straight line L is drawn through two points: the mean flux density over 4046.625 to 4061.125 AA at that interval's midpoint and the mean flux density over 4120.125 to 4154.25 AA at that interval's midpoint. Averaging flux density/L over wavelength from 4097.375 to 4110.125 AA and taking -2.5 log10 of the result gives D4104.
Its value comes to 0.37 mag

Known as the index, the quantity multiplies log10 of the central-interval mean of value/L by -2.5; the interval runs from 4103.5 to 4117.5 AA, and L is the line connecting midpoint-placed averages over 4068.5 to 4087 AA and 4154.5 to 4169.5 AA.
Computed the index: 0.13 mag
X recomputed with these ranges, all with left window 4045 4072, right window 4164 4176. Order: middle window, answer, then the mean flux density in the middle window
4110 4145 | 0.4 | 5.99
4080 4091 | 0.3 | 5.89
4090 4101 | 1.9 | 5.01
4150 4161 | 0.0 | 6.07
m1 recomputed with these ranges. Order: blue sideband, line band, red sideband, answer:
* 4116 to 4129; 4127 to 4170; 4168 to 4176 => -1.0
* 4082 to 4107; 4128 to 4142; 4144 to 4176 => -1.2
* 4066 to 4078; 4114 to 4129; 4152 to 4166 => 0.3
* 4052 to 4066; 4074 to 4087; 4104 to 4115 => -0.4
